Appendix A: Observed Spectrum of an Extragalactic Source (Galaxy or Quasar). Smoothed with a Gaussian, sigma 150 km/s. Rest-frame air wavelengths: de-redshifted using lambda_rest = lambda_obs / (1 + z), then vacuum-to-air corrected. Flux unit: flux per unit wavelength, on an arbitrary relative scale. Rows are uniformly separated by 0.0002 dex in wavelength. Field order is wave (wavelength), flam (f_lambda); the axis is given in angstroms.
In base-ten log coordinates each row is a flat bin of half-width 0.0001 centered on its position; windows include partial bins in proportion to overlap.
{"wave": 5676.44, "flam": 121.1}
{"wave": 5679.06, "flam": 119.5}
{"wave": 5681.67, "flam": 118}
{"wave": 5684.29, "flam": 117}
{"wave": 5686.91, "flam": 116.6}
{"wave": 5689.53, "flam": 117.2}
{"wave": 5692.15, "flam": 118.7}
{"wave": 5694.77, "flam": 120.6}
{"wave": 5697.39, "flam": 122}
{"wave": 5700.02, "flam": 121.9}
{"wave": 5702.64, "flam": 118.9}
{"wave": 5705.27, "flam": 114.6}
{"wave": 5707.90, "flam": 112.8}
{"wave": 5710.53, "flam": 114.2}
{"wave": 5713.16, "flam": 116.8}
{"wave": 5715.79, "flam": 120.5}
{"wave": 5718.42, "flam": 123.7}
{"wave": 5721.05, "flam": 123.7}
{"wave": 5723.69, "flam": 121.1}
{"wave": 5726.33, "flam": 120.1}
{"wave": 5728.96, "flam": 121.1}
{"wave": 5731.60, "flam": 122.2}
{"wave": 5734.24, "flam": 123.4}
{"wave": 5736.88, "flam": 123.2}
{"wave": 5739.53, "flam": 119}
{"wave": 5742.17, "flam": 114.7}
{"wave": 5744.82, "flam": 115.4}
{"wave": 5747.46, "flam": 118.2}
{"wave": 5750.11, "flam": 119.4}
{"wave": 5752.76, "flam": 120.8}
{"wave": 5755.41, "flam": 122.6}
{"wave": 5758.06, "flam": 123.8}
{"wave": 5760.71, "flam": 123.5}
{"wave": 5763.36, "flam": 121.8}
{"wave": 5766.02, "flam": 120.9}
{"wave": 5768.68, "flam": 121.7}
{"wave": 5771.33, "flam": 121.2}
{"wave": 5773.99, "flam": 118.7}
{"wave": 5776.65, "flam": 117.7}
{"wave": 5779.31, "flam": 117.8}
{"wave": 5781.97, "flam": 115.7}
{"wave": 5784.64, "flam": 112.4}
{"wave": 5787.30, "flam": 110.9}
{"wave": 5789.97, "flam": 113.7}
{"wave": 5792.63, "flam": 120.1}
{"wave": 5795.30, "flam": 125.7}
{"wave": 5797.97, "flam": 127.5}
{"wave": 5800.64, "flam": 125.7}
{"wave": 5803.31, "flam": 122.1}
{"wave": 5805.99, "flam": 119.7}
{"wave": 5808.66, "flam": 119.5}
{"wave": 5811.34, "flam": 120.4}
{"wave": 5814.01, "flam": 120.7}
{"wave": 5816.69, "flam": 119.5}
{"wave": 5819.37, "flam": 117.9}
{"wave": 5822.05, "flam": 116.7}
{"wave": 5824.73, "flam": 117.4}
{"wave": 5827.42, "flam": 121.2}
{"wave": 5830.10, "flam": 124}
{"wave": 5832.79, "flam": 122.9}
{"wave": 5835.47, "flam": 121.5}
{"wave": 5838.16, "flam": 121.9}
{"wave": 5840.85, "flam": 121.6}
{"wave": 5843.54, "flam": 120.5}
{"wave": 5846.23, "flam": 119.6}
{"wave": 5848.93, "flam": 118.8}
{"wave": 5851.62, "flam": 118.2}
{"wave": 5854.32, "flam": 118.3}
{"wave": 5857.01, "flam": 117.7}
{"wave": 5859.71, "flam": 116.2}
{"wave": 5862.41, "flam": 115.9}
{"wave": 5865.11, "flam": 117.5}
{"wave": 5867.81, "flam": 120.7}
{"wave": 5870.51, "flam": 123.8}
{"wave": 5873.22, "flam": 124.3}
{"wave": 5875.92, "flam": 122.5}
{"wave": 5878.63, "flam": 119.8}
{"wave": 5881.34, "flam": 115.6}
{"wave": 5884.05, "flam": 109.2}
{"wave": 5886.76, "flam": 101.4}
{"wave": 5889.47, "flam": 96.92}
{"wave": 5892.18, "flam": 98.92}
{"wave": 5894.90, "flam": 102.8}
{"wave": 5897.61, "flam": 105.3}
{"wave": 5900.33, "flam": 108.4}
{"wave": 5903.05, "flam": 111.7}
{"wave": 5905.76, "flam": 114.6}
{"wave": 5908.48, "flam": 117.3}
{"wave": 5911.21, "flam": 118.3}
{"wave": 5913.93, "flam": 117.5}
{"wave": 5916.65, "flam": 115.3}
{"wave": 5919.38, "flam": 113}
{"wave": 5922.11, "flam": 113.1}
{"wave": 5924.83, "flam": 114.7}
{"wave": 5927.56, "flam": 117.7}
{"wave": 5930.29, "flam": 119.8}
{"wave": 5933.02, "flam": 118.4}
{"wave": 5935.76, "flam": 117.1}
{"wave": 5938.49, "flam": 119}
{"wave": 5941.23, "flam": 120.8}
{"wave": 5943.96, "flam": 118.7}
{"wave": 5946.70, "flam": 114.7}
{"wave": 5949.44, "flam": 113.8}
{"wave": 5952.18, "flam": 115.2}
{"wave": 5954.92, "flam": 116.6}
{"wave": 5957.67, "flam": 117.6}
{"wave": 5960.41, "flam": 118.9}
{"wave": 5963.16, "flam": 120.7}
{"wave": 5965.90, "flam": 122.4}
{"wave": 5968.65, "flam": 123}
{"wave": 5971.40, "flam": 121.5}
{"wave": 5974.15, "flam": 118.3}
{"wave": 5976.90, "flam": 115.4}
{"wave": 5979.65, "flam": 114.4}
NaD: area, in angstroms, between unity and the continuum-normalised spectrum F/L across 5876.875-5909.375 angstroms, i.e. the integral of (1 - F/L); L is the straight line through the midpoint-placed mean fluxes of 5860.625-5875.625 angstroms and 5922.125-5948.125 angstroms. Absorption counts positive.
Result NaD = 3.0 angstroms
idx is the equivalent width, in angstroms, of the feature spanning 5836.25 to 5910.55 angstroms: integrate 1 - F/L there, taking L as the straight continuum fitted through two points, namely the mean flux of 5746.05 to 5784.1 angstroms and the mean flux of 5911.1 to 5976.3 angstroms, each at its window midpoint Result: 2.4 angstroms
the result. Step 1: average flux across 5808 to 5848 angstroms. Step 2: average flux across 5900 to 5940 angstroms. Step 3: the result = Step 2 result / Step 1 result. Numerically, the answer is 1.0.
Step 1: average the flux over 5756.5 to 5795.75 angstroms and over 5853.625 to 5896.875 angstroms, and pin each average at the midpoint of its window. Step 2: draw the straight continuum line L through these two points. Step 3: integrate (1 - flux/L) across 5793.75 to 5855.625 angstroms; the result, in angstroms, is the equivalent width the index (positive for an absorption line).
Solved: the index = -2.4 angstroms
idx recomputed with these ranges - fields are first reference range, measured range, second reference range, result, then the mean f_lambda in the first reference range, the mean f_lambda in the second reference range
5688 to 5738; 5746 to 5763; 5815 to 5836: -0.20 angstroms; 120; 120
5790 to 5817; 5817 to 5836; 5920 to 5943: 0.14 angstroms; 122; 117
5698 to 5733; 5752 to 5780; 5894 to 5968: -0.58 angstroms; 119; 116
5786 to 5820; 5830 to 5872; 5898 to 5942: -0.49 angstroms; 120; 116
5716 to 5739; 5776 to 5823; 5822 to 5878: 0.70 angstroms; 122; 120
